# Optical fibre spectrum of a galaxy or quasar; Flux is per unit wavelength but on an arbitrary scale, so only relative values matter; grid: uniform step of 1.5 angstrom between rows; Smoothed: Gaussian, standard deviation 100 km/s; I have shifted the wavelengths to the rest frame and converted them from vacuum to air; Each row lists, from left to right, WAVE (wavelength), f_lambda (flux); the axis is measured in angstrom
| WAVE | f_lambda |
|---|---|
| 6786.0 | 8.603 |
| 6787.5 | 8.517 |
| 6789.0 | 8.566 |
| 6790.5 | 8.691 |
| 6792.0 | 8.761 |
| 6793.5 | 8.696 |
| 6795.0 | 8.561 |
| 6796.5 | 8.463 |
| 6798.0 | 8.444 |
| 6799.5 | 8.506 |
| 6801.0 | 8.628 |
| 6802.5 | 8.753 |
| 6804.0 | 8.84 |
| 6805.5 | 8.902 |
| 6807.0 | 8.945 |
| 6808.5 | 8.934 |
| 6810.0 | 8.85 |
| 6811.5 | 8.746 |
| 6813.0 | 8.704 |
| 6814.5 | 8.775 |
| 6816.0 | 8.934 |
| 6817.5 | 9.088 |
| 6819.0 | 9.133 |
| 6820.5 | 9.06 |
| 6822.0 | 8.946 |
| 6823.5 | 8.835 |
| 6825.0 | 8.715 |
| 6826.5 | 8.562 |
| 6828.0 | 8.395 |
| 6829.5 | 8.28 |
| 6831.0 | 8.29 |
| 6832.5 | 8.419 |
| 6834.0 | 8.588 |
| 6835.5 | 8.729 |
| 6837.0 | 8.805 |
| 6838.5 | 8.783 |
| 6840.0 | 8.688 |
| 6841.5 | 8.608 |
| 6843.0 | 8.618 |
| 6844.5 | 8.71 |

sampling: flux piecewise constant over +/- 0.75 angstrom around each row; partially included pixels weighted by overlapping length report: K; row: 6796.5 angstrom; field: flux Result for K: 8.463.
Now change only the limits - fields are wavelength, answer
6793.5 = 8.696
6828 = 8.395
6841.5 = 8.608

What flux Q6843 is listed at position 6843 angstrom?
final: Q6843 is 8.618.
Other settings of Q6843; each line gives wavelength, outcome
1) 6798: 8.444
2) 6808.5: 8.934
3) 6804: 8.84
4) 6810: 8.85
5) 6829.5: 8.28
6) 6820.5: 9.06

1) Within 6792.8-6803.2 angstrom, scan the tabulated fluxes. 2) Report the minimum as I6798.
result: 8.444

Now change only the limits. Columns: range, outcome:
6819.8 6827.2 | 8.562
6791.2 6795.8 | 8.561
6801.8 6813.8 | 8.704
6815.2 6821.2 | 8.934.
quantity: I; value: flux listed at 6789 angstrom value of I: 8.566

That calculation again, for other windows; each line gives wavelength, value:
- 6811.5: 8.746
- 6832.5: 8.419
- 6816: 8.934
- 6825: 8.715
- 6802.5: 8.753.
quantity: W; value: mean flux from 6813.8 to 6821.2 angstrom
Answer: 9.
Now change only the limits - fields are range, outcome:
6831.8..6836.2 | 8.58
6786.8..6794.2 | 8.65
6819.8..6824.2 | 8.95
